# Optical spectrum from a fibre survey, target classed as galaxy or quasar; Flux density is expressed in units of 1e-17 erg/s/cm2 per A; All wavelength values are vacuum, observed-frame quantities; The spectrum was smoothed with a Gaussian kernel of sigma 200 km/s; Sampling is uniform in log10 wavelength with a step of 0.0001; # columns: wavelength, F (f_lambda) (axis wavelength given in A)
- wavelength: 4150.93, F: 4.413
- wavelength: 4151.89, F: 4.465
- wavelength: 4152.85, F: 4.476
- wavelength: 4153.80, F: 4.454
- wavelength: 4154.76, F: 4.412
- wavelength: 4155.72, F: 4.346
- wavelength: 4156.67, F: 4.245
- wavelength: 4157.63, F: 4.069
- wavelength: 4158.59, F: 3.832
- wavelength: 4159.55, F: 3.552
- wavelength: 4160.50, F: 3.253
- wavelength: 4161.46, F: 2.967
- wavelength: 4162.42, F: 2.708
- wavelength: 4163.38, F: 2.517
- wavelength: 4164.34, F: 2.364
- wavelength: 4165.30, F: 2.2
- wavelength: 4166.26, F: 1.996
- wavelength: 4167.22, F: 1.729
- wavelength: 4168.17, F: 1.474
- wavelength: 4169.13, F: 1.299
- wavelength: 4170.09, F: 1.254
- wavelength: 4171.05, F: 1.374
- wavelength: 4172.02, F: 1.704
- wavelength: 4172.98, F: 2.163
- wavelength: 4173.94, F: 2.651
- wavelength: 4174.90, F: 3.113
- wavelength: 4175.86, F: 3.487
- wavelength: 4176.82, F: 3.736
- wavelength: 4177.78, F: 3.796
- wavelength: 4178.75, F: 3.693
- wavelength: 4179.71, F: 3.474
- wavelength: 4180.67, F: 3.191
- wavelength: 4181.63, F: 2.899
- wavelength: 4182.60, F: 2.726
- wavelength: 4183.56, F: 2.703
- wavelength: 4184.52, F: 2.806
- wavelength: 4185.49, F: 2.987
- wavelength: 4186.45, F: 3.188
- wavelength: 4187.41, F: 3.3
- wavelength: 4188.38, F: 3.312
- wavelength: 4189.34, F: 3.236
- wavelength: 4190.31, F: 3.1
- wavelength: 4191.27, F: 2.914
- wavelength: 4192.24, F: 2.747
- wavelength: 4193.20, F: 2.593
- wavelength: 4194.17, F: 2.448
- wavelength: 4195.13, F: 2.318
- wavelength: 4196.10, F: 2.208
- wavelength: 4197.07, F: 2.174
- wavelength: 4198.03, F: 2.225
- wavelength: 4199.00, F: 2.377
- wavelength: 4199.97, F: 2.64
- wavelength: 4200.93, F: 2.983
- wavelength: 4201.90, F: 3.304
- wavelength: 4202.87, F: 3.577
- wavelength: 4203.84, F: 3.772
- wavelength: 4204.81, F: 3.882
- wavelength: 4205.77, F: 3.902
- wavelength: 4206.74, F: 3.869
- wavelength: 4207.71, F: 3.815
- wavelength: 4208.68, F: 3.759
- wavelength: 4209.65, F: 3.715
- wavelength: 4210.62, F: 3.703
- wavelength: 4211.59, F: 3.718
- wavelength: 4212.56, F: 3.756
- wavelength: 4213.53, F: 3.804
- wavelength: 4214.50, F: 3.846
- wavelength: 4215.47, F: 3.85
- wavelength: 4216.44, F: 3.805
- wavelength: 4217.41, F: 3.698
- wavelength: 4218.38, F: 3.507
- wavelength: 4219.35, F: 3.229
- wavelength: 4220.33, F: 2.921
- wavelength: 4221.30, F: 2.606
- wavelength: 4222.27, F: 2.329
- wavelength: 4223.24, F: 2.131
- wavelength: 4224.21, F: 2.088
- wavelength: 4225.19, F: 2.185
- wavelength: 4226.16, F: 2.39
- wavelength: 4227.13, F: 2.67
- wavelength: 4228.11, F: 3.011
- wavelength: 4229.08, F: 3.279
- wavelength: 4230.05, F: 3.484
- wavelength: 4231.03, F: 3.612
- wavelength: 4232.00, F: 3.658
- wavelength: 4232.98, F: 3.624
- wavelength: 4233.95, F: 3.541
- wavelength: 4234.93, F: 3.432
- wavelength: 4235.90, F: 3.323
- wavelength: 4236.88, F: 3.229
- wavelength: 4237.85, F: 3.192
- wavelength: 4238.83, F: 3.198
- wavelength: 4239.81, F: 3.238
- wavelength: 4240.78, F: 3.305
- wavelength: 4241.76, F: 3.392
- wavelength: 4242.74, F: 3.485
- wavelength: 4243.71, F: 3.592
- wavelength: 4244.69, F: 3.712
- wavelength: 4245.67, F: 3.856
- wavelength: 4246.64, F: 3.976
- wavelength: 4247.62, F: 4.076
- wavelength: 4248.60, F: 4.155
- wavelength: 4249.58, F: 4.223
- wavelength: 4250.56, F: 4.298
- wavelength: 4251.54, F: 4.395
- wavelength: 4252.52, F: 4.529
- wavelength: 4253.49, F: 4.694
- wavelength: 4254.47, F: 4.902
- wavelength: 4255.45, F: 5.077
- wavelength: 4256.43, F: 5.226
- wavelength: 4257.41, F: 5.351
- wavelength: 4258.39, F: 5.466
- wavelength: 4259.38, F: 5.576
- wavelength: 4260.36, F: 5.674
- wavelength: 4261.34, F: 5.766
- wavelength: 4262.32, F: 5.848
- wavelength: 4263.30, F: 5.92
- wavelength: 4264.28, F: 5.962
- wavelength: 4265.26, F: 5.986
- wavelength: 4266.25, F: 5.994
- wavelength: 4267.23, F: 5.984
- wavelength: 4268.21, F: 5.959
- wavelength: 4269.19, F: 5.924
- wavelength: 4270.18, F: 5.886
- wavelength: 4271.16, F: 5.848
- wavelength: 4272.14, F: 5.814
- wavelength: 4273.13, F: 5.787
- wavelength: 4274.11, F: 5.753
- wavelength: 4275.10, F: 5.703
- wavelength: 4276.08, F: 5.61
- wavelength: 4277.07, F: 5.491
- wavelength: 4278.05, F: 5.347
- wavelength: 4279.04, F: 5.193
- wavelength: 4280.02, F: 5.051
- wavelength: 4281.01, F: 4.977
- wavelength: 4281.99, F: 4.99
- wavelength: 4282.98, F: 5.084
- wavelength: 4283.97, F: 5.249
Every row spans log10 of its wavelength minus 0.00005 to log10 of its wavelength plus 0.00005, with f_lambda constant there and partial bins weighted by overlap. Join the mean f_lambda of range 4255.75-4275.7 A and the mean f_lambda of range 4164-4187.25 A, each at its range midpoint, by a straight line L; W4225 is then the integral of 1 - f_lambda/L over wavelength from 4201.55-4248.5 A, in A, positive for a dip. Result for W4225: 9.5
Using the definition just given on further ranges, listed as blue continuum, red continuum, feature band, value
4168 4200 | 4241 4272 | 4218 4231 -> 3.91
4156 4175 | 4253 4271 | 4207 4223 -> 2.38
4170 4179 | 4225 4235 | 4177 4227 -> -2.85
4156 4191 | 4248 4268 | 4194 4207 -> 2.36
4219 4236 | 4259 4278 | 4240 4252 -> 1.13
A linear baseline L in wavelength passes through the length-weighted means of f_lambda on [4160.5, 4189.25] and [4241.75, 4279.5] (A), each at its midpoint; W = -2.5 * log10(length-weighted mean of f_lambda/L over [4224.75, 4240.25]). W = 0.33 mag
